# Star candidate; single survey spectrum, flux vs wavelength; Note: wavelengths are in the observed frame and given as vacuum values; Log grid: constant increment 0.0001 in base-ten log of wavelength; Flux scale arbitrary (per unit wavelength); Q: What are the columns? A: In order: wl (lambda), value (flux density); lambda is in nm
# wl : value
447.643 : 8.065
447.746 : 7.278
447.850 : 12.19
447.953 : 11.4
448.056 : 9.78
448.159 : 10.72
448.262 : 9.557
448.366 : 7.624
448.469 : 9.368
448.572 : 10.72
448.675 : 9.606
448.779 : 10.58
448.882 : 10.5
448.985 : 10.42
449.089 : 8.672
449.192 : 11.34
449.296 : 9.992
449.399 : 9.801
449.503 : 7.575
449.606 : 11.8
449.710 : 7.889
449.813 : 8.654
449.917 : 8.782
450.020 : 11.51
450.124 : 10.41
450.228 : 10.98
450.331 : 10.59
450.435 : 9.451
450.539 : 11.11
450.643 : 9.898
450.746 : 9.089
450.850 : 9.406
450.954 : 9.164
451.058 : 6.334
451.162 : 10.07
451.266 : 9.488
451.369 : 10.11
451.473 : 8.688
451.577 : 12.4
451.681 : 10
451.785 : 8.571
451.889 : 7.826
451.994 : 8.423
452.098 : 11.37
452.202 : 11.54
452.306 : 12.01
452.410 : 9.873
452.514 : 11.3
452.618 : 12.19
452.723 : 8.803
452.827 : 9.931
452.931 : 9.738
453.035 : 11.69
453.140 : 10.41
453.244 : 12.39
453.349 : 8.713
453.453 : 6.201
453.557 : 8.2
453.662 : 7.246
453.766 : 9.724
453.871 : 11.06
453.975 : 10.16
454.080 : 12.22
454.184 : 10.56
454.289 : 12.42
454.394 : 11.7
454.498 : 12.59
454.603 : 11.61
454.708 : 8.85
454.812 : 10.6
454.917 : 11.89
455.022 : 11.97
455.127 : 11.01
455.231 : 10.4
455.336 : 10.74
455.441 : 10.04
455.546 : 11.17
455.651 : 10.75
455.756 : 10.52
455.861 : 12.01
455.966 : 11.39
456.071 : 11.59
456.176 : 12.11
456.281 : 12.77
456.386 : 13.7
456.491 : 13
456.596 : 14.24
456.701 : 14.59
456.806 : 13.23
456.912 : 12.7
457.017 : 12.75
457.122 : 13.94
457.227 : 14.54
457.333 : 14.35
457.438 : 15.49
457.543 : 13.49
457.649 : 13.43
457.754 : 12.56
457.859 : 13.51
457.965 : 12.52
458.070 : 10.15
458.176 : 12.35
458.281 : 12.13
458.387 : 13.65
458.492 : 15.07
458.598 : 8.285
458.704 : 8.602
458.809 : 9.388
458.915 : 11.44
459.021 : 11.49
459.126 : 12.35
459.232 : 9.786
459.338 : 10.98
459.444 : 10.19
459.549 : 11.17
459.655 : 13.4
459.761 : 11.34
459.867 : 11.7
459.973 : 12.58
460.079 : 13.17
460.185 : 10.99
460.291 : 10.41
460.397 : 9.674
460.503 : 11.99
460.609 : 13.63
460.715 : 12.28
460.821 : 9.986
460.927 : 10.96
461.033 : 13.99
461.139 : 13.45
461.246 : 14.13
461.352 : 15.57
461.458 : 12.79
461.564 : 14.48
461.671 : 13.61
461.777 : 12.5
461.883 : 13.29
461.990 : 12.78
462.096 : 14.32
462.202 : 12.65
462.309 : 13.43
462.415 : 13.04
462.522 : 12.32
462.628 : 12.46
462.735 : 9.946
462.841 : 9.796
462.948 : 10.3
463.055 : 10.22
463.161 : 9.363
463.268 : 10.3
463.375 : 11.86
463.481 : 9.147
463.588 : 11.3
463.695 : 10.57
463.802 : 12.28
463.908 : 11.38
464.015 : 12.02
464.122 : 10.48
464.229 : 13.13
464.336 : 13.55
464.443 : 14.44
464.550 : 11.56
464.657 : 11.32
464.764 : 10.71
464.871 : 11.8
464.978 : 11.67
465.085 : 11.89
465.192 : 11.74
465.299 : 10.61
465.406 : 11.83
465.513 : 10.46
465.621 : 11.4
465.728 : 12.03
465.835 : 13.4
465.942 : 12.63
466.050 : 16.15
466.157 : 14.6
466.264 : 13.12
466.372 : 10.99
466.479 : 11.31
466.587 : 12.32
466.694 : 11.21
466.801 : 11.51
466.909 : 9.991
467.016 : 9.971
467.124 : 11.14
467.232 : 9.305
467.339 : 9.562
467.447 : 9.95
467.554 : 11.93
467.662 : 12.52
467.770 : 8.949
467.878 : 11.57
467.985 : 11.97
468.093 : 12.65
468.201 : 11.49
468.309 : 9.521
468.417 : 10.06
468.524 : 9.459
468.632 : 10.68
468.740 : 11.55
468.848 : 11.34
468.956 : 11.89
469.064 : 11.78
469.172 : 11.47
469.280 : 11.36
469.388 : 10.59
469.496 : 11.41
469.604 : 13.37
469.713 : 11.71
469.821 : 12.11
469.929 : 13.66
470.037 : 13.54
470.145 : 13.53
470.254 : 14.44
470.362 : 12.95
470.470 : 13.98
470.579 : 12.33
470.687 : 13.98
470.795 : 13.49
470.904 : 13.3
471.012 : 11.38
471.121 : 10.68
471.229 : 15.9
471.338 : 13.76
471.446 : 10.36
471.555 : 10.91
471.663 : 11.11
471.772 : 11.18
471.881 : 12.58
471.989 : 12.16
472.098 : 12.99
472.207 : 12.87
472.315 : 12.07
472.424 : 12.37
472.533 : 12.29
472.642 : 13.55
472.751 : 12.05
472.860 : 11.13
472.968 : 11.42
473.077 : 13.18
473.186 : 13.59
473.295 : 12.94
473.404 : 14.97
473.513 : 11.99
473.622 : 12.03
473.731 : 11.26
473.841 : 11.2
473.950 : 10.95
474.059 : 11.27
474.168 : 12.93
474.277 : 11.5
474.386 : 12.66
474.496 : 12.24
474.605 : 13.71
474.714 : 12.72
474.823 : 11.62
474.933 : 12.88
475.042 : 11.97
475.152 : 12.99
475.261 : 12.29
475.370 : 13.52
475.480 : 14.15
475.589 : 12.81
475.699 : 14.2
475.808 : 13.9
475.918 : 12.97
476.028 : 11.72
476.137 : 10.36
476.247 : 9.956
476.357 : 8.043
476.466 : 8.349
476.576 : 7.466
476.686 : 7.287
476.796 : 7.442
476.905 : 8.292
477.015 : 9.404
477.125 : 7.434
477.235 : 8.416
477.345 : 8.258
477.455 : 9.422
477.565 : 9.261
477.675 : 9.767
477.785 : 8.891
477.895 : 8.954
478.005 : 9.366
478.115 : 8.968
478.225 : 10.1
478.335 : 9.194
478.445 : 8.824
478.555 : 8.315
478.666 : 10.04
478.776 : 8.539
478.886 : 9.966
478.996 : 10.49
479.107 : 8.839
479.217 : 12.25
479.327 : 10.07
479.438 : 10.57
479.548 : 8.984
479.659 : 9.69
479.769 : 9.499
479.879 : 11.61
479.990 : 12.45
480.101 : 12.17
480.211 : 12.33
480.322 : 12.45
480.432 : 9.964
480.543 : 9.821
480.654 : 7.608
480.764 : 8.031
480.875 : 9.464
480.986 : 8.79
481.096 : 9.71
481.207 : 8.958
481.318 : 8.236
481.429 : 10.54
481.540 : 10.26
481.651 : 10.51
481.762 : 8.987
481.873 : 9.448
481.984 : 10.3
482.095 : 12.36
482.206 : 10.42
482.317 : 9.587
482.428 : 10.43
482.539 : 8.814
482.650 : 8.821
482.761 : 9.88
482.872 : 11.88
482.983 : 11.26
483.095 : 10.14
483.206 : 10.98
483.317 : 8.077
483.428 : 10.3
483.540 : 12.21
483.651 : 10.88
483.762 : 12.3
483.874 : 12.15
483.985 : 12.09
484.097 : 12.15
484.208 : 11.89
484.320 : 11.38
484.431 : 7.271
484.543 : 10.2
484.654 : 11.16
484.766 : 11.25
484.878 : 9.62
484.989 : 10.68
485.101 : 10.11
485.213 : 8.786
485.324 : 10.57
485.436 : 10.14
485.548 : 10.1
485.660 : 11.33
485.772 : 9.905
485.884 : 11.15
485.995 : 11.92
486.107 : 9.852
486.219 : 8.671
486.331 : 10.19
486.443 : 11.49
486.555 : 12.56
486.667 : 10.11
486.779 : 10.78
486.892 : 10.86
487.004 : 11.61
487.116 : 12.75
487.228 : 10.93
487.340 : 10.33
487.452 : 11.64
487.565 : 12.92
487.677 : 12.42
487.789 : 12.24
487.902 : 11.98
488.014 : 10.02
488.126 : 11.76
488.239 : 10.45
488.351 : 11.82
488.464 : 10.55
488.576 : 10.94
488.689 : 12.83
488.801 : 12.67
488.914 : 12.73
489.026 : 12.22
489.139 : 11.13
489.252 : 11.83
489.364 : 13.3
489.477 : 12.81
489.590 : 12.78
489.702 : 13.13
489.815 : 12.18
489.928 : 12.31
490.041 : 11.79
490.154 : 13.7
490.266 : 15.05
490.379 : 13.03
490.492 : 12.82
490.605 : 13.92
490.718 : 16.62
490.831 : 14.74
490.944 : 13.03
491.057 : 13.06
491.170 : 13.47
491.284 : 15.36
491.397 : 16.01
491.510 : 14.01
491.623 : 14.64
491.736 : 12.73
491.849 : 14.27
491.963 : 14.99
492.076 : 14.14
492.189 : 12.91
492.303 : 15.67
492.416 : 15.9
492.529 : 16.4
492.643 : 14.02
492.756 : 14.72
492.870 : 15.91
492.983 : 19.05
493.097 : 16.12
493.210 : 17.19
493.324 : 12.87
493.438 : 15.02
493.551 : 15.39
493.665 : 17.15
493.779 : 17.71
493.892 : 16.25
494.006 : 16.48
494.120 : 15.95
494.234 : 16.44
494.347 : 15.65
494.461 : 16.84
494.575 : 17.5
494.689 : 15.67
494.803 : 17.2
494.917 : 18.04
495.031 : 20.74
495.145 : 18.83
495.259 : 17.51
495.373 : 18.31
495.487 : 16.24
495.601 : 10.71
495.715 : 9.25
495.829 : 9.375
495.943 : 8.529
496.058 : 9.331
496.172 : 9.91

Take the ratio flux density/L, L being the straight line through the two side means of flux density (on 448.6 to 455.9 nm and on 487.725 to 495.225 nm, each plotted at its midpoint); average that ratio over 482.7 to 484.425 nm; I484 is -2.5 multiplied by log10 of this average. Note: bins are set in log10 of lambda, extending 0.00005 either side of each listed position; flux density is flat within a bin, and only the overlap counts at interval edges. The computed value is 0.220 mag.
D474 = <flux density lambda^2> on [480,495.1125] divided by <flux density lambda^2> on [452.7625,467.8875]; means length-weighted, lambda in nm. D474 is 1.2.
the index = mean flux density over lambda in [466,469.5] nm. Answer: 11.3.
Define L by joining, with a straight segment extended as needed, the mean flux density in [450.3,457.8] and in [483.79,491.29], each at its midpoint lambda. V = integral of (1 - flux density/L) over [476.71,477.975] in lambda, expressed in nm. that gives 0.31 nm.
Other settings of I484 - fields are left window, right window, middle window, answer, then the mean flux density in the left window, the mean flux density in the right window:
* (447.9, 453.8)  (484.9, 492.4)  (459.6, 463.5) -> -0.16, 9.82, 12.2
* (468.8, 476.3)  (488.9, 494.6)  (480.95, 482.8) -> 0.35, 12.4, 14.6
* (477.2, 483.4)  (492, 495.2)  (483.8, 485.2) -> 0.10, 9.85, 16.3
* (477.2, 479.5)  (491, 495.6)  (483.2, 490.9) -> 0.14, 9.46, 15.8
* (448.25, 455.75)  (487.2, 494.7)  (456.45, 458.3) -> -0.24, 10.1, 13.9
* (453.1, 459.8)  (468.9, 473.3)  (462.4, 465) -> 0.06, 11.6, 12.5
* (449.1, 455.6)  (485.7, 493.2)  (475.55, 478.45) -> 0.24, 10.1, 12.9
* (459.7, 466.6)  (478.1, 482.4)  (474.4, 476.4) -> -0.17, 12.1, 9.97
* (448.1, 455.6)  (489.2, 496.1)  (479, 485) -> 0.29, 10.1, 14.7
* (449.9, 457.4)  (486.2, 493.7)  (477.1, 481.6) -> 0.28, 10.9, 13.2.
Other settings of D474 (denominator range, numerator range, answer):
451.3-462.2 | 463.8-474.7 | 1.09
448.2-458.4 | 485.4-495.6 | 1.48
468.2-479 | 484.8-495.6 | 1.27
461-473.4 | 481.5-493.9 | 1.11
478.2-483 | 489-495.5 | 1.58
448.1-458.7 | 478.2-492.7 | 1.20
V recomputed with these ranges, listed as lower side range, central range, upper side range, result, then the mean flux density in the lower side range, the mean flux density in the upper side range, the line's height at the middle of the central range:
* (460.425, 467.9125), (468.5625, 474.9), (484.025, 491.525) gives -0.251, 11.9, 11.8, 11.9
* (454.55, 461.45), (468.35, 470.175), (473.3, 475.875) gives 0.108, 12.1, 12.6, 12.4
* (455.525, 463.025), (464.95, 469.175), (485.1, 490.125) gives 0.221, 12.3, 11.4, 12.1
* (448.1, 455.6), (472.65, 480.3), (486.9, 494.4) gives 0.939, 10.1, 13.7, 12.4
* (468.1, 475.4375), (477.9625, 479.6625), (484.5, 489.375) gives 0.303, 12.2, 11.1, 11.7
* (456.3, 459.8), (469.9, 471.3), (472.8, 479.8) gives -0.255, 12.4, 10.7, 11.3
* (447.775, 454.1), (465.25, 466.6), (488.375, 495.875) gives -0.091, 9.9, 14.6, 11.6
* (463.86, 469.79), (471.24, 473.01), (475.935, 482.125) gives -0.238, 11.6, 9.59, 10.7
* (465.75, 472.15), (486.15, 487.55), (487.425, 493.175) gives 0.230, 11.9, 13.5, 13.2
